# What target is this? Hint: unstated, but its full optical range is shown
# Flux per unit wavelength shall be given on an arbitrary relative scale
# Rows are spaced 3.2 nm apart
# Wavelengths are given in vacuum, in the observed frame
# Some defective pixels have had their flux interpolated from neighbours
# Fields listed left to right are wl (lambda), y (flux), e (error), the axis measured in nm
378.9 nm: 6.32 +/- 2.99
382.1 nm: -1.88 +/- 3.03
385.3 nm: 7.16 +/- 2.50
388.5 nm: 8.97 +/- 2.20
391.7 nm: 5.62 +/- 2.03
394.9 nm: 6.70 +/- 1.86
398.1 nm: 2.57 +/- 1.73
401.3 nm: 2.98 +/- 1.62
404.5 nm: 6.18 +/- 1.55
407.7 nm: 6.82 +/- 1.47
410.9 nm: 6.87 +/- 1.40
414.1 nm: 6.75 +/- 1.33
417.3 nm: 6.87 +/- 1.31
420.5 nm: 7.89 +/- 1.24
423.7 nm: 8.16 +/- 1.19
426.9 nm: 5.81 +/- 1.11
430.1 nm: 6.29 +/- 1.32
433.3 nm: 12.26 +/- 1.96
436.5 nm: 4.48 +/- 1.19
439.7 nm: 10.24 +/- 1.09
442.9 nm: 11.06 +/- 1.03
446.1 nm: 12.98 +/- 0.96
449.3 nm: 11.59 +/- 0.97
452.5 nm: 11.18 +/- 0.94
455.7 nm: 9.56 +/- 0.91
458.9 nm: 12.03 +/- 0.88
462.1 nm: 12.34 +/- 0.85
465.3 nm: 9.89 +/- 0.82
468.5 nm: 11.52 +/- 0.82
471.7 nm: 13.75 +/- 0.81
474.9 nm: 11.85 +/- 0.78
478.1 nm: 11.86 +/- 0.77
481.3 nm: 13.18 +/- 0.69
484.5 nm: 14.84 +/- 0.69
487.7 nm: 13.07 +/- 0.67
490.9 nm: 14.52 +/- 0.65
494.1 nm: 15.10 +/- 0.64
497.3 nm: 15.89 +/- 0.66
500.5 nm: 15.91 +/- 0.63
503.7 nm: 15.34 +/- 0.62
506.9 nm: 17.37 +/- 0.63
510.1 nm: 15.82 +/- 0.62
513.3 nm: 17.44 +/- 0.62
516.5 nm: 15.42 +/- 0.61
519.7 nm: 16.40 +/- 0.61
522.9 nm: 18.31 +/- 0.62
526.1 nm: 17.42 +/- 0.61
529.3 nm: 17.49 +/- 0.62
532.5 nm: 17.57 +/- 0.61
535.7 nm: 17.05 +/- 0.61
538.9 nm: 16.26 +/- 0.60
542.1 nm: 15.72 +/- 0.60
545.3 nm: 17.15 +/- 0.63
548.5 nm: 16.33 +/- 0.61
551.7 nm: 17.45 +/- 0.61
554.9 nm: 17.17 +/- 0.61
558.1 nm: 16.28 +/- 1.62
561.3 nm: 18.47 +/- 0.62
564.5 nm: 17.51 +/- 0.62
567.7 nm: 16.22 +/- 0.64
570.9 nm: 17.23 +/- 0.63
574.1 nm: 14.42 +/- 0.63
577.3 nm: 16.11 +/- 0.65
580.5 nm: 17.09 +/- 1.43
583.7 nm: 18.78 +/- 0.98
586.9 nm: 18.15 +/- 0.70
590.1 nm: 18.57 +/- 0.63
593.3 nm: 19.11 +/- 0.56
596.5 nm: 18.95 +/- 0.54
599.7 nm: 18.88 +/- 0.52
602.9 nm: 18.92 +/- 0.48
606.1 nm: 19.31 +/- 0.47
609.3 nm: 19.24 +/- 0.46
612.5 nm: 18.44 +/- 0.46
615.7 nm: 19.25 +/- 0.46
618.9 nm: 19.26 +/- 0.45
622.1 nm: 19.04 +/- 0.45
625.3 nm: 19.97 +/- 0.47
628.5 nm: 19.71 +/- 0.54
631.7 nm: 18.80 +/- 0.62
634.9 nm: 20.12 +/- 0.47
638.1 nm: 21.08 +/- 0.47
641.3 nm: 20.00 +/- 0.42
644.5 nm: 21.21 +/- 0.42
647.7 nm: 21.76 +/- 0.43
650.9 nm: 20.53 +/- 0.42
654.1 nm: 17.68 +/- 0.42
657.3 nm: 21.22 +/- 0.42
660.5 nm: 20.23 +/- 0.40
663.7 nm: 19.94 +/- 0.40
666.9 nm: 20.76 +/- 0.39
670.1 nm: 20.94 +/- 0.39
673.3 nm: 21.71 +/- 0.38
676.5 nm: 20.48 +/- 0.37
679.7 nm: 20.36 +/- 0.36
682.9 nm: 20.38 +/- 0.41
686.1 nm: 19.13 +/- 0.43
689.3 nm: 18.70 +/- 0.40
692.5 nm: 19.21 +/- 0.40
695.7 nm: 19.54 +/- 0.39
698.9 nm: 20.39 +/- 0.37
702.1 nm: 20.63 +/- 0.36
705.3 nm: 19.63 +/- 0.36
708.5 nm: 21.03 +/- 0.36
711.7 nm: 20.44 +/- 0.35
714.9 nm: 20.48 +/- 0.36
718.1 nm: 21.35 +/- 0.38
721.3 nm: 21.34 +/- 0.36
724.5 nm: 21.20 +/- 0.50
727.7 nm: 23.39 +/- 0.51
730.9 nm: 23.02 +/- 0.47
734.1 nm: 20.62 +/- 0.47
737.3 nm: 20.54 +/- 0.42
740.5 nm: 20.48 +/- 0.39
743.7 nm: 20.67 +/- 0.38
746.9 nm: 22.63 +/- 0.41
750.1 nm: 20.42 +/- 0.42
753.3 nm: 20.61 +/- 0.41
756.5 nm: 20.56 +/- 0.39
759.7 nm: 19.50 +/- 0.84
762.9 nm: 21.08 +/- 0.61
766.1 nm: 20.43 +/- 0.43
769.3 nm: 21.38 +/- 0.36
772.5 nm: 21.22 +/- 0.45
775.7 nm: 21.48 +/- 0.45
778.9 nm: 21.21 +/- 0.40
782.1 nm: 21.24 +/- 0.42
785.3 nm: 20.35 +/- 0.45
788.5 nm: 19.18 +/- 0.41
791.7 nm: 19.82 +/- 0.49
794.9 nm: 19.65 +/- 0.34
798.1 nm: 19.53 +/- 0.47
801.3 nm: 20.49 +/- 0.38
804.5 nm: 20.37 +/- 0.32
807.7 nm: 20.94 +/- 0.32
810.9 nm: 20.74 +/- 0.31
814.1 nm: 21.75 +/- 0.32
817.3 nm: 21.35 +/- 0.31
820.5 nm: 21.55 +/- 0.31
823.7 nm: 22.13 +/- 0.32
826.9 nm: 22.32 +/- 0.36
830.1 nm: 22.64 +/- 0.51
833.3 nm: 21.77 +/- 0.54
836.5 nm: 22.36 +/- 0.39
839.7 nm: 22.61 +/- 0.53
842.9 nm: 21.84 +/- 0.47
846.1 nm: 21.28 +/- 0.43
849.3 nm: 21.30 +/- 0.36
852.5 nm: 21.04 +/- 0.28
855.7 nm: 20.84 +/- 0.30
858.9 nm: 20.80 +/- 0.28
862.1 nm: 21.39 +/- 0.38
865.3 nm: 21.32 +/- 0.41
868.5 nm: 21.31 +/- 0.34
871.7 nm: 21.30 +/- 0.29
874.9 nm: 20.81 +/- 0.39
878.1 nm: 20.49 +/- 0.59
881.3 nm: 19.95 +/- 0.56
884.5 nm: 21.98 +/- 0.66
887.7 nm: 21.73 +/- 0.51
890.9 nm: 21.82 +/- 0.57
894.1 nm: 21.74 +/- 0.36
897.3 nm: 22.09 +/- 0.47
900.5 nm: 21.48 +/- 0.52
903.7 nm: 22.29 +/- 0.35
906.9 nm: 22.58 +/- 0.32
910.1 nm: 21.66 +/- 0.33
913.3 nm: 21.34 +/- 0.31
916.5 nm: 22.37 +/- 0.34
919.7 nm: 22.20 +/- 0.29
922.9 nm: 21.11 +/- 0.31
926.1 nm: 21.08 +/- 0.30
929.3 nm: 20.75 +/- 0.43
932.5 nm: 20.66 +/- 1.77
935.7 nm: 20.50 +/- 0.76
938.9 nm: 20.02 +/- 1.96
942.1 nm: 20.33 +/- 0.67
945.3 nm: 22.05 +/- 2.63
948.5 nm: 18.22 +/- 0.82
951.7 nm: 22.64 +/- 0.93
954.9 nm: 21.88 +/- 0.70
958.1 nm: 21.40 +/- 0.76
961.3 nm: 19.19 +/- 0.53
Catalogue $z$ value 0.11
